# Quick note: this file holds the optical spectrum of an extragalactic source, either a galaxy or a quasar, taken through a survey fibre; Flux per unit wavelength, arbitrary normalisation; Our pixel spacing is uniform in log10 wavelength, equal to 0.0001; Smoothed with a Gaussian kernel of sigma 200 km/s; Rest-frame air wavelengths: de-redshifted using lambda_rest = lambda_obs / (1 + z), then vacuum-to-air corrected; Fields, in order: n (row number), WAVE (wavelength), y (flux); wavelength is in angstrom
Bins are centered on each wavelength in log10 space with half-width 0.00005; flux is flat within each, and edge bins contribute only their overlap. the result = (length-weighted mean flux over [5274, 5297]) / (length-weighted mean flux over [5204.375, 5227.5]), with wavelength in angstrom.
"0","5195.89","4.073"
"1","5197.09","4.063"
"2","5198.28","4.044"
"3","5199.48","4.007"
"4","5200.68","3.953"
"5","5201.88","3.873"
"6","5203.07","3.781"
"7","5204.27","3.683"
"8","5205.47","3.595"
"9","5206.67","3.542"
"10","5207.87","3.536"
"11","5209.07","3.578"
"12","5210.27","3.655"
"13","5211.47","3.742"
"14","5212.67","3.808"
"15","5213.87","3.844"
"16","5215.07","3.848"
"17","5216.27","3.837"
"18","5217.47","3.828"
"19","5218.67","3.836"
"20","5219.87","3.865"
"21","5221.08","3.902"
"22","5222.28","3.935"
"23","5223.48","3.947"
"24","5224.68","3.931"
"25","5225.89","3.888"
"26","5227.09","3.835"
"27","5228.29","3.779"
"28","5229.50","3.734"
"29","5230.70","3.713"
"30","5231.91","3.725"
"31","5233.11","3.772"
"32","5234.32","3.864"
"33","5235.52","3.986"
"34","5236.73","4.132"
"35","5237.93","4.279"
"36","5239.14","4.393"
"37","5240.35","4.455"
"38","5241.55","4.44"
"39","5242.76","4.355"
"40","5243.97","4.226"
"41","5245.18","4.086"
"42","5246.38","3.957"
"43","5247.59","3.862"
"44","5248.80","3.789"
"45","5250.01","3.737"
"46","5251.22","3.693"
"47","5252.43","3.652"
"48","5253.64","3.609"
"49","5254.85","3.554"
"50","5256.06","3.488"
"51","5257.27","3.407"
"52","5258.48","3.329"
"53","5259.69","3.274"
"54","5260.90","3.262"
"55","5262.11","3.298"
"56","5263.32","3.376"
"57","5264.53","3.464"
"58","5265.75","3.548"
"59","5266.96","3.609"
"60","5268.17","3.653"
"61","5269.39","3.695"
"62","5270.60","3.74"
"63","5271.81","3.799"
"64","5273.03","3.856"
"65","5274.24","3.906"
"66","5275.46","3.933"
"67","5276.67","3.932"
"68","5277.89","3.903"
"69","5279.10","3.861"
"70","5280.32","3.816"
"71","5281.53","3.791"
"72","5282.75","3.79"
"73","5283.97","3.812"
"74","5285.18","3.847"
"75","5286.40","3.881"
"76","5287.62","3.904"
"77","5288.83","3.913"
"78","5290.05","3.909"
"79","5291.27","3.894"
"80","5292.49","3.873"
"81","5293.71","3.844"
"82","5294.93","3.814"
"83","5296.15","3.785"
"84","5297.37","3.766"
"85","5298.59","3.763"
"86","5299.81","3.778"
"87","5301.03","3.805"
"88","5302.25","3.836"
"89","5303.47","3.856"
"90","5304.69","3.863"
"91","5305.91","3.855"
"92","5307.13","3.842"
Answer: 1.02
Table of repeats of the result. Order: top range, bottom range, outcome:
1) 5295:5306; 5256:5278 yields 1.06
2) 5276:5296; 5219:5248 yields 0.96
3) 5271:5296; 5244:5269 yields 1.07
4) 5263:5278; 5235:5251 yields 0.90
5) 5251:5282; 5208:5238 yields 0.95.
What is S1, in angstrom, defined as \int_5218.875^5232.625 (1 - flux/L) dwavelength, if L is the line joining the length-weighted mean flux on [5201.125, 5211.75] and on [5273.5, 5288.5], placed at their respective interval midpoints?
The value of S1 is -0.5 angstrom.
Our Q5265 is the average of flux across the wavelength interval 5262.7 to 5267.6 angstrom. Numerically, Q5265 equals 3.5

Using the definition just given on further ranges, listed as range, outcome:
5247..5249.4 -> 3.82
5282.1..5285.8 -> 3.81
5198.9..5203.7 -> 3.9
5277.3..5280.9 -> 3.86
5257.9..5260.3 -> 3.3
